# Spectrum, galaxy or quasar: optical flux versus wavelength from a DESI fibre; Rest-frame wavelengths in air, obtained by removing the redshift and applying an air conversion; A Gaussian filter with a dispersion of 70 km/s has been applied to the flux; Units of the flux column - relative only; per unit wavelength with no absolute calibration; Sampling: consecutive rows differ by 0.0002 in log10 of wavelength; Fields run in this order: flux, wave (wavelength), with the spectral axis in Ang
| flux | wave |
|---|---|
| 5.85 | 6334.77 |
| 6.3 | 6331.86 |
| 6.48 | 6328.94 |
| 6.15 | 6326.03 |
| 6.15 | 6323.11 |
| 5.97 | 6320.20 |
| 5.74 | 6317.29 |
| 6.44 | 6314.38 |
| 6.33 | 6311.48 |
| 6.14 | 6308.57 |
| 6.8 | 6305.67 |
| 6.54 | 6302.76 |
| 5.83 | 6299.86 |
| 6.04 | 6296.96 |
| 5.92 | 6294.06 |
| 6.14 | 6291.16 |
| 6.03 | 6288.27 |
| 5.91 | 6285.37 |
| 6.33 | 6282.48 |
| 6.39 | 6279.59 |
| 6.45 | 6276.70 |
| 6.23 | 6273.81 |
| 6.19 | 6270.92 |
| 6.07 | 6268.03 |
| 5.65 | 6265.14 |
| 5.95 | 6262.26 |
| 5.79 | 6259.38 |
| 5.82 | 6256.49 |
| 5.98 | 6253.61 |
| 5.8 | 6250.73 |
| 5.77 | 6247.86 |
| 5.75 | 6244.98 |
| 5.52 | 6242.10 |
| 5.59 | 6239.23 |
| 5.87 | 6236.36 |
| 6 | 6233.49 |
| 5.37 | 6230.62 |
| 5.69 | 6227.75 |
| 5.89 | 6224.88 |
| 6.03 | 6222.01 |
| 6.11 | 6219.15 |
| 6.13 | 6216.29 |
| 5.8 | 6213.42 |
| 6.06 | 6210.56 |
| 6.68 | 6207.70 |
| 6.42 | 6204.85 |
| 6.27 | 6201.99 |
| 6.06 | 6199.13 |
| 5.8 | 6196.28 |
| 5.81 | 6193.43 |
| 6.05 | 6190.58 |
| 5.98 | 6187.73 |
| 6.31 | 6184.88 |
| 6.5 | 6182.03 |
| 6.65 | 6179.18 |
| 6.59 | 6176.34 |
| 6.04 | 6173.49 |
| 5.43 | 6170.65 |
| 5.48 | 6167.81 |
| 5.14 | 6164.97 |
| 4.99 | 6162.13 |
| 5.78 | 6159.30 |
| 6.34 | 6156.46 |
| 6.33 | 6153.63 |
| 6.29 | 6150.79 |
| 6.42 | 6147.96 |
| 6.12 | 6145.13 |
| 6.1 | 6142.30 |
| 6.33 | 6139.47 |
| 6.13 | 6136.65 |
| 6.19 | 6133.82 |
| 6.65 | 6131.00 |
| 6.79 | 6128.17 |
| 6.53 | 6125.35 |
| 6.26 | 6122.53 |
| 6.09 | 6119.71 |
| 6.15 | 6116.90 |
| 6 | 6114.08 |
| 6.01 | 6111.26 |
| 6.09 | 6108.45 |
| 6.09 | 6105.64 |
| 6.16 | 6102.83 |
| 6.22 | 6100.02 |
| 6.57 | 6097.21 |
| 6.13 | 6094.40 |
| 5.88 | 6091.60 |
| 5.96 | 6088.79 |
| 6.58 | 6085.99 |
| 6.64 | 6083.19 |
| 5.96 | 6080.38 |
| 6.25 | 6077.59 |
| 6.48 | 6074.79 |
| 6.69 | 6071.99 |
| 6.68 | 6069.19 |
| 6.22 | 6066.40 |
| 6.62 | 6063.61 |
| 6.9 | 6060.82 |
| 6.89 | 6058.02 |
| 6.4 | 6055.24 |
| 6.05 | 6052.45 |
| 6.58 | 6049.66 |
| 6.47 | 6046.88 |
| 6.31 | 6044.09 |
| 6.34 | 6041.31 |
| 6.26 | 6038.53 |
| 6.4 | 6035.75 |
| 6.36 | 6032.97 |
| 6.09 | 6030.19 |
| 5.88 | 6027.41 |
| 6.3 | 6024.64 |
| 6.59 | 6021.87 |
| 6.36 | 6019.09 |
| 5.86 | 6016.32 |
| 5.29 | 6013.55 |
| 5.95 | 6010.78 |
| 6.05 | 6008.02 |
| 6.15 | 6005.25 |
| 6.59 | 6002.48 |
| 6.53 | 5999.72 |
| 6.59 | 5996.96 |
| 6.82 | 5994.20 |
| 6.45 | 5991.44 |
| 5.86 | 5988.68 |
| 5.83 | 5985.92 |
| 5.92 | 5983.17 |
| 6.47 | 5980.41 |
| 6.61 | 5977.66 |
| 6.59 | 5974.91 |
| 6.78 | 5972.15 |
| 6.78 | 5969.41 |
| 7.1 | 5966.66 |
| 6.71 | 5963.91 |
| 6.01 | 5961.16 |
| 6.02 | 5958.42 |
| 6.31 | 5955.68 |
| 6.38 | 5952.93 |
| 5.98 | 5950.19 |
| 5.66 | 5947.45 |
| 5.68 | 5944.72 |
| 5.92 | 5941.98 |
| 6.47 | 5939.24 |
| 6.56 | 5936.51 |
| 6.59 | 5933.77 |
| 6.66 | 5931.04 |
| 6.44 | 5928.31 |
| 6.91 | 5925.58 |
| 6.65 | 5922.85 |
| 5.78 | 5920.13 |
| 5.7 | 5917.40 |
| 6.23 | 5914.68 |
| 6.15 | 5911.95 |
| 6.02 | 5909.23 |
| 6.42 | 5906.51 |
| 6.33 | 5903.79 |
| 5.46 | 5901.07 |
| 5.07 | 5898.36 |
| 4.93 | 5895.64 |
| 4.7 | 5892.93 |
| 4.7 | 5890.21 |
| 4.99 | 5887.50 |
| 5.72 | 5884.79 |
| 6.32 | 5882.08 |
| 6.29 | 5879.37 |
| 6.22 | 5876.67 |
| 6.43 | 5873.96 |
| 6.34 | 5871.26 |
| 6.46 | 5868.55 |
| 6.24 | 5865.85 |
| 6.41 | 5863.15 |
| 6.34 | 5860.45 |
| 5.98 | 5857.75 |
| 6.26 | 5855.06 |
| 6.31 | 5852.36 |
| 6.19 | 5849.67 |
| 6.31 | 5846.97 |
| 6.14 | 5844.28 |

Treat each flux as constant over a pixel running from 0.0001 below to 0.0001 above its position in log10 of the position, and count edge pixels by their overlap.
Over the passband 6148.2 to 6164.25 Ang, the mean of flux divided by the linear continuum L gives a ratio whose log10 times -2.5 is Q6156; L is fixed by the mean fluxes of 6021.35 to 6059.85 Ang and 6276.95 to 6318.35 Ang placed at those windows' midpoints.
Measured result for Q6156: 0.06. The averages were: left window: 6.35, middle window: 5.95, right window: 6.2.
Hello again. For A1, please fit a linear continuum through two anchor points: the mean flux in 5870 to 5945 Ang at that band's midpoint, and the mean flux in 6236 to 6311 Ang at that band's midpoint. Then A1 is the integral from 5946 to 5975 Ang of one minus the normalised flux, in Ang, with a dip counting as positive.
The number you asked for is -1.86 Ang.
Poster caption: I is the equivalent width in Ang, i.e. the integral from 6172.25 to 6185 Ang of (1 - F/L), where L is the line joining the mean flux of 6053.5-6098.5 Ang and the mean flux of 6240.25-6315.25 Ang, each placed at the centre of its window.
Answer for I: -0.4 Ang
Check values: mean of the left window 6.42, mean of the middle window 6.43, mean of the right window 6.07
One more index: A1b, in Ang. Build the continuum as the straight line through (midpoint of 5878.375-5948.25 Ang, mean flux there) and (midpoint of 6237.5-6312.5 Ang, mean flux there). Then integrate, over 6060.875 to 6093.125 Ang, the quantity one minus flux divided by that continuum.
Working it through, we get -2.15 Ang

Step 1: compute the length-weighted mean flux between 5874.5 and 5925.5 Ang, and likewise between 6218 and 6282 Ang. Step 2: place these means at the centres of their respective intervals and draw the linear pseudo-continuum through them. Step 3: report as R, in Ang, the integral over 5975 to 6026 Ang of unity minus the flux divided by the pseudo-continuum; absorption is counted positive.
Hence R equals -3.6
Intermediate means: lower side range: 5.8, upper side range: 5.91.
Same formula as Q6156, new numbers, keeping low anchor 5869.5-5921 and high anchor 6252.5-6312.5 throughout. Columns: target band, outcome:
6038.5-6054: -0.076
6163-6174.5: 0.102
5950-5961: -0.061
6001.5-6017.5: -0.015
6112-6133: -0.063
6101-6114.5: -0.020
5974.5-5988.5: -0.066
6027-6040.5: -0.057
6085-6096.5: -0.035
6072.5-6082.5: -0.063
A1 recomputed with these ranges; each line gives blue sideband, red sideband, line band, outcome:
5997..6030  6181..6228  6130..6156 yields -0.7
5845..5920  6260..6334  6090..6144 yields -1.4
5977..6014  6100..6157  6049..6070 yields -1.0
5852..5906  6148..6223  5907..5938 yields -2.3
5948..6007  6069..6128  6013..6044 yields 0.7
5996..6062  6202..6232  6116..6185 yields -0.2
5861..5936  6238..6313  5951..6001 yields -3.4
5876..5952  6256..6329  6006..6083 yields -3.8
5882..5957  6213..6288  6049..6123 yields -4.7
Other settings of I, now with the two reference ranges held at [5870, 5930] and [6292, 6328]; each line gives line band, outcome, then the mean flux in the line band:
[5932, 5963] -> -1.2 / 6.16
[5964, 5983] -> -2.3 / 6.67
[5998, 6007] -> -0.7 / 6.41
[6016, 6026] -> -0.6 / 6.32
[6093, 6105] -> -0.4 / 6.26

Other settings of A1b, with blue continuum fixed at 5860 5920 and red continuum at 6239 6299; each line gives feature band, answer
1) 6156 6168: 0.9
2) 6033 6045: -0.8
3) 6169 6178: -0.1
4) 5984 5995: -0.5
